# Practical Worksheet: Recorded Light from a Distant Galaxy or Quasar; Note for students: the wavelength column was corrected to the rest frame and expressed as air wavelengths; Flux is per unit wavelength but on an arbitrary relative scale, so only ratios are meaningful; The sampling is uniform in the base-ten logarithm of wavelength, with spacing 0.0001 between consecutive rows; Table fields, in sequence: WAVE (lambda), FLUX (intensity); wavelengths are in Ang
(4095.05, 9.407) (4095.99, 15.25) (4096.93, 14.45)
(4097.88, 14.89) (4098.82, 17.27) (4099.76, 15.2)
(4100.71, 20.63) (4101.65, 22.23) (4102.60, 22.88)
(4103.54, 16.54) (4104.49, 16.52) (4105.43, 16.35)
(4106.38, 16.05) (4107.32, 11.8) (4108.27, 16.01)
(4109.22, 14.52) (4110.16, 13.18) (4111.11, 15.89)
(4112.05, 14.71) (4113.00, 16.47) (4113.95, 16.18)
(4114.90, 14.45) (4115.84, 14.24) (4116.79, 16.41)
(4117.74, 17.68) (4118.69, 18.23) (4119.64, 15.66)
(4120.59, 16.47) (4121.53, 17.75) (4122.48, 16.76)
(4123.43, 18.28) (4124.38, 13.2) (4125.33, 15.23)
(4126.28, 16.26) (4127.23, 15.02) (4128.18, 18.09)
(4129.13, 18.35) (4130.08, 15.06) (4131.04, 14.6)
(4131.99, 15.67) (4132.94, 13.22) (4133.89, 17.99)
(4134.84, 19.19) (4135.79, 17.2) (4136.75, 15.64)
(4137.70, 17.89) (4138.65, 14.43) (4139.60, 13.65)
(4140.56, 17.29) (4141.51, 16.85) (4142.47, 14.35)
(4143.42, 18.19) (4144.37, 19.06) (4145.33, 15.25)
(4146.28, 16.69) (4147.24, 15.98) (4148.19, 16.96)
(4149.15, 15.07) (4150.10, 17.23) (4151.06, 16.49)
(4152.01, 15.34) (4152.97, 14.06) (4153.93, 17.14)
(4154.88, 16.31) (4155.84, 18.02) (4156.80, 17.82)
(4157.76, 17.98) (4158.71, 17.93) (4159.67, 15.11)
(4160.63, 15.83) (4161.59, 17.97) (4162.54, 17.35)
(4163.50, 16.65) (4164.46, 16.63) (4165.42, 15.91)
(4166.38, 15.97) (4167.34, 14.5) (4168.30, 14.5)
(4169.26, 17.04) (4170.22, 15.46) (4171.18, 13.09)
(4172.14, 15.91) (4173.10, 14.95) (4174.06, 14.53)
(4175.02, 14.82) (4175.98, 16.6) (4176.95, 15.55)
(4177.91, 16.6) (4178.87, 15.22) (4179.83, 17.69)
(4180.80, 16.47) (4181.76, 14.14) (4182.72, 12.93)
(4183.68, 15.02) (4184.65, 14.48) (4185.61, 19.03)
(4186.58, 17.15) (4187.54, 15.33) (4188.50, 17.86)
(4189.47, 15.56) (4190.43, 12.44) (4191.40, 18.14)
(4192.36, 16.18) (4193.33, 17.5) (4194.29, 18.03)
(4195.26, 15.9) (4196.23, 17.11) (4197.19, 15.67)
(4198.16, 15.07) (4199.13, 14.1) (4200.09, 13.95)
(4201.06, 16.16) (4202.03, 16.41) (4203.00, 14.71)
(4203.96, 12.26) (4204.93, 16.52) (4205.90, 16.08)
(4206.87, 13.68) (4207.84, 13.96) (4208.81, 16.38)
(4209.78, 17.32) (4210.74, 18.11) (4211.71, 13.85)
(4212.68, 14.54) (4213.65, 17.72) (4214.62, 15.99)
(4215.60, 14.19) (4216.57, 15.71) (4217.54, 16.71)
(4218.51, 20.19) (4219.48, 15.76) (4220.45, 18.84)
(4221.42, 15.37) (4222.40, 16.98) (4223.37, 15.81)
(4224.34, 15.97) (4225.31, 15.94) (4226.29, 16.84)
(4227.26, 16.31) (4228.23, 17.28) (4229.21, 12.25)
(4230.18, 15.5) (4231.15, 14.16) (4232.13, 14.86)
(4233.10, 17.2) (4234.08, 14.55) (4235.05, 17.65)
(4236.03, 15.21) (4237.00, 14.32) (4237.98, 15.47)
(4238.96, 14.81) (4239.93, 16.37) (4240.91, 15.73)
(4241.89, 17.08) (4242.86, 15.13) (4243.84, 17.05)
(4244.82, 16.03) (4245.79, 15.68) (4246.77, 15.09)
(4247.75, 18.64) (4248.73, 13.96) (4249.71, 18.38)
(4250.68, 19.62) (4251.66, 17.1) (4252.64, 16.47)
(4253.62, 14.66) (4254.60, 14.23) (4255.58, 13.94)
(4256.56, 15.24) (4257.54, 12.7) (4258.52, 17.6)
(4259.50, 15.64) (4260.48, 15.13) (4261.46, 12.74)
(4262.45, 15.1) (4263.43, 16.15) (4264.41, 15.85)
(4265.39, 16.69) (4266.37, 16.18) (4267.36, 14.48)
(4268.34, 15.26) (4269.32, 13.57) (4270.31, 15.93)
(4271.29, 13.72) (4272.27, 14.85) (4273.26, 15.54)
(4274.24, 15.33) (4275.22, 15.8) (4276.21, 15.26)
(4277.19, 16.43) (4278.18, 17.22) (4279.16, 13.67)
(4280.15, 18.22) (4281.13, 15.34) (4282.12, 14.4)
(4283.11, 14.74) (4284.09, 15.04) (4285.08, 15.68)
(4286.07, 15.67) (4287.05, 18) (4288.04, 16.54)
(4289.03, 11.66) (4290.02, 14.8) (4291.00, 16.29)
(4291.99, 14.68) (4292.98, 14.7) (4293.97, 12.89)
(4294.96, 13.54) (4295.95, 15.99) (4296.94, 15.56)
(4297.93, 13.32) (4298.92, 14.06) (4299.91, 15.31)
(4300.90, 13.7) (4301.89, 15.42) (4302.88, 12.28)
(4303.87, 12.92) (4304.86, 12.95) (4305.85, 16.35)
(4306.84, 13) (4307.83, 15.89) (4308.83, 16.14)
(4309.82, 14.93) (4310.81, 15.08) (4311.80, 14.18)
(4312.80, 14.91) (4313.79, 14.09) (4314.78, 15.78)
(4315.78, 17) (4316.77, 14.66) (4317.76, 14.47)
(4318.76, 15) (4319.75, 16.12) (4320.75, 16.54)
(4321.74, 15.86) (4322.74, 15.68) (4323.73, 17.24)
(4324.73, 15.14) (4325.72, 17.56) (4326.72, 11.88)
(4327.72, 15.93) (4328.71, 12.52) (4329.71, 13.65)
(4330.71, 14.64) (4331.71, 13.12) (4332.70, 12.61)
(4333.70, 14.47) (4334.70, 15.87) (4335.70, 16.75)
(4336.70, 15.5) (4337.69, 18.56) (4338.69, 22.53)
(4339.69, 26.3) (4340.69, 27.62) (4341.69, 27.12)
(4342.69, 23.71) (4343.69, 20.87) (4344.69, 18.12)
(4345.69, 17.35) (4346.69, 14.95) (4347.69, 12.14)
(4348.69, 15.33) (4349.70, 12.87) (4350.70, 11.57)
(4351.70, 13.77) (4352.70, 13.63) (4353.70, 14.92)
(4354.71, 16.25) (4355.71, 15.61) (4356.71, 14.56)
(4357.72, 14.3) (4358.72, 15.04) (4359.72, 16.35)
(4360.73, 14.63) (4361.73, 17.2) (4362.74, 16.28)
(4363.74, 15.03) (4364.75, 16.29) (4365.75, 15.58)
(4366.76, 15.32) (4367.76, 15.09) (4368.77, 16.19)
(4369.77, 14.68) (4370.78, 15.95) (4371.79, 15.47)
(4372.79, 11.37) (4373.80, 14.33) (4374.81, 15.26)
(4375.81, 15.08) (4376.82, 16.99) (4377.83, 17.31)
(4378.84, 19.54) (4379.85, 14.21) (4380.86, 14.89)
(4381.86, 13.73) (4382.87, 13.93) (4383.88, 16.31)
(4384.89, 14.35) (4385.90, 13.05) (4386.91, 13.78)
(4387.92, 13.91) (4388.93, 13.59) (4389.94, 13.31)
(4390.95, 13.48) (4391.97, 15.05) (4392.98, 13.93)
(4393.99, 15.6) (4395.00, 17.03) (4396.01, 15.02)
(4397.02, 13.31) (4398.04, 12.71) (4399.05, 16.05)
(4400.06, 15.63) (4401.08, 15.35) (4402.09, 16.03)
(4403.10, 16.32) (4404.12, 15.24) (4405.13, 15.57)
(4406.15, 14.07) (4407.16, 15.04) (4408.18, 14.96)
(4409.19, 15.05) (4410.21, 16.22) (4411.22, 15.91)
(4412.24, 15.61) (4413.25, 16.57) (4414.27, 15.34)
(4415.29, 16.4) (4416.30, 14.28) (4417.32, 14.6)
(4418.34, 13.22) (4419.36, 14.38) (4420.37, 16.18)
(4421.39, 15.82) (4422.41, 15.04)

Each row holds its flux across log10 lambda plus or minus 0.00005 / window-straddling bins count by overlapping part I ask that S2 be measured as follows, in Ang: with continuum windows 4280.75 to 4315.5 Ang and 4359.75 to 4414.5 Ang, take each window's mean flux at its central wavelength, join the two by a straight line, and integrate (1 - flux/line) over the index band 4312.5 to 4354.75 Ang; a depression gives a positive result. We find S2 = -4.2 Ang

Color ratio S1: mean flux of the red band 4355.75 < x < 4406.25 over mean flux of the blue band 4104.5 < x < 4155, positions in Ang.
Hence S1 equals 0.94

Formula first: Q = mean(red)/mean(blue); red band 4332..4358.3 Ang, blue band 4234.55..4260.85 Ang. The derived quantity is 1.1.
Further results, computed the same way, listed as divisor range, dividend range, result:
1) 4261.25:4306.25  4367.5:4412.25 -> 1.00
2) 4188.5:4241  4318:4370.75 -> 1.03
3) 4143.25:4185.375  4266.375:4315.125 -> 0.93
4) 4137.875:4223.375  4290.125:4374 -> 0.98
